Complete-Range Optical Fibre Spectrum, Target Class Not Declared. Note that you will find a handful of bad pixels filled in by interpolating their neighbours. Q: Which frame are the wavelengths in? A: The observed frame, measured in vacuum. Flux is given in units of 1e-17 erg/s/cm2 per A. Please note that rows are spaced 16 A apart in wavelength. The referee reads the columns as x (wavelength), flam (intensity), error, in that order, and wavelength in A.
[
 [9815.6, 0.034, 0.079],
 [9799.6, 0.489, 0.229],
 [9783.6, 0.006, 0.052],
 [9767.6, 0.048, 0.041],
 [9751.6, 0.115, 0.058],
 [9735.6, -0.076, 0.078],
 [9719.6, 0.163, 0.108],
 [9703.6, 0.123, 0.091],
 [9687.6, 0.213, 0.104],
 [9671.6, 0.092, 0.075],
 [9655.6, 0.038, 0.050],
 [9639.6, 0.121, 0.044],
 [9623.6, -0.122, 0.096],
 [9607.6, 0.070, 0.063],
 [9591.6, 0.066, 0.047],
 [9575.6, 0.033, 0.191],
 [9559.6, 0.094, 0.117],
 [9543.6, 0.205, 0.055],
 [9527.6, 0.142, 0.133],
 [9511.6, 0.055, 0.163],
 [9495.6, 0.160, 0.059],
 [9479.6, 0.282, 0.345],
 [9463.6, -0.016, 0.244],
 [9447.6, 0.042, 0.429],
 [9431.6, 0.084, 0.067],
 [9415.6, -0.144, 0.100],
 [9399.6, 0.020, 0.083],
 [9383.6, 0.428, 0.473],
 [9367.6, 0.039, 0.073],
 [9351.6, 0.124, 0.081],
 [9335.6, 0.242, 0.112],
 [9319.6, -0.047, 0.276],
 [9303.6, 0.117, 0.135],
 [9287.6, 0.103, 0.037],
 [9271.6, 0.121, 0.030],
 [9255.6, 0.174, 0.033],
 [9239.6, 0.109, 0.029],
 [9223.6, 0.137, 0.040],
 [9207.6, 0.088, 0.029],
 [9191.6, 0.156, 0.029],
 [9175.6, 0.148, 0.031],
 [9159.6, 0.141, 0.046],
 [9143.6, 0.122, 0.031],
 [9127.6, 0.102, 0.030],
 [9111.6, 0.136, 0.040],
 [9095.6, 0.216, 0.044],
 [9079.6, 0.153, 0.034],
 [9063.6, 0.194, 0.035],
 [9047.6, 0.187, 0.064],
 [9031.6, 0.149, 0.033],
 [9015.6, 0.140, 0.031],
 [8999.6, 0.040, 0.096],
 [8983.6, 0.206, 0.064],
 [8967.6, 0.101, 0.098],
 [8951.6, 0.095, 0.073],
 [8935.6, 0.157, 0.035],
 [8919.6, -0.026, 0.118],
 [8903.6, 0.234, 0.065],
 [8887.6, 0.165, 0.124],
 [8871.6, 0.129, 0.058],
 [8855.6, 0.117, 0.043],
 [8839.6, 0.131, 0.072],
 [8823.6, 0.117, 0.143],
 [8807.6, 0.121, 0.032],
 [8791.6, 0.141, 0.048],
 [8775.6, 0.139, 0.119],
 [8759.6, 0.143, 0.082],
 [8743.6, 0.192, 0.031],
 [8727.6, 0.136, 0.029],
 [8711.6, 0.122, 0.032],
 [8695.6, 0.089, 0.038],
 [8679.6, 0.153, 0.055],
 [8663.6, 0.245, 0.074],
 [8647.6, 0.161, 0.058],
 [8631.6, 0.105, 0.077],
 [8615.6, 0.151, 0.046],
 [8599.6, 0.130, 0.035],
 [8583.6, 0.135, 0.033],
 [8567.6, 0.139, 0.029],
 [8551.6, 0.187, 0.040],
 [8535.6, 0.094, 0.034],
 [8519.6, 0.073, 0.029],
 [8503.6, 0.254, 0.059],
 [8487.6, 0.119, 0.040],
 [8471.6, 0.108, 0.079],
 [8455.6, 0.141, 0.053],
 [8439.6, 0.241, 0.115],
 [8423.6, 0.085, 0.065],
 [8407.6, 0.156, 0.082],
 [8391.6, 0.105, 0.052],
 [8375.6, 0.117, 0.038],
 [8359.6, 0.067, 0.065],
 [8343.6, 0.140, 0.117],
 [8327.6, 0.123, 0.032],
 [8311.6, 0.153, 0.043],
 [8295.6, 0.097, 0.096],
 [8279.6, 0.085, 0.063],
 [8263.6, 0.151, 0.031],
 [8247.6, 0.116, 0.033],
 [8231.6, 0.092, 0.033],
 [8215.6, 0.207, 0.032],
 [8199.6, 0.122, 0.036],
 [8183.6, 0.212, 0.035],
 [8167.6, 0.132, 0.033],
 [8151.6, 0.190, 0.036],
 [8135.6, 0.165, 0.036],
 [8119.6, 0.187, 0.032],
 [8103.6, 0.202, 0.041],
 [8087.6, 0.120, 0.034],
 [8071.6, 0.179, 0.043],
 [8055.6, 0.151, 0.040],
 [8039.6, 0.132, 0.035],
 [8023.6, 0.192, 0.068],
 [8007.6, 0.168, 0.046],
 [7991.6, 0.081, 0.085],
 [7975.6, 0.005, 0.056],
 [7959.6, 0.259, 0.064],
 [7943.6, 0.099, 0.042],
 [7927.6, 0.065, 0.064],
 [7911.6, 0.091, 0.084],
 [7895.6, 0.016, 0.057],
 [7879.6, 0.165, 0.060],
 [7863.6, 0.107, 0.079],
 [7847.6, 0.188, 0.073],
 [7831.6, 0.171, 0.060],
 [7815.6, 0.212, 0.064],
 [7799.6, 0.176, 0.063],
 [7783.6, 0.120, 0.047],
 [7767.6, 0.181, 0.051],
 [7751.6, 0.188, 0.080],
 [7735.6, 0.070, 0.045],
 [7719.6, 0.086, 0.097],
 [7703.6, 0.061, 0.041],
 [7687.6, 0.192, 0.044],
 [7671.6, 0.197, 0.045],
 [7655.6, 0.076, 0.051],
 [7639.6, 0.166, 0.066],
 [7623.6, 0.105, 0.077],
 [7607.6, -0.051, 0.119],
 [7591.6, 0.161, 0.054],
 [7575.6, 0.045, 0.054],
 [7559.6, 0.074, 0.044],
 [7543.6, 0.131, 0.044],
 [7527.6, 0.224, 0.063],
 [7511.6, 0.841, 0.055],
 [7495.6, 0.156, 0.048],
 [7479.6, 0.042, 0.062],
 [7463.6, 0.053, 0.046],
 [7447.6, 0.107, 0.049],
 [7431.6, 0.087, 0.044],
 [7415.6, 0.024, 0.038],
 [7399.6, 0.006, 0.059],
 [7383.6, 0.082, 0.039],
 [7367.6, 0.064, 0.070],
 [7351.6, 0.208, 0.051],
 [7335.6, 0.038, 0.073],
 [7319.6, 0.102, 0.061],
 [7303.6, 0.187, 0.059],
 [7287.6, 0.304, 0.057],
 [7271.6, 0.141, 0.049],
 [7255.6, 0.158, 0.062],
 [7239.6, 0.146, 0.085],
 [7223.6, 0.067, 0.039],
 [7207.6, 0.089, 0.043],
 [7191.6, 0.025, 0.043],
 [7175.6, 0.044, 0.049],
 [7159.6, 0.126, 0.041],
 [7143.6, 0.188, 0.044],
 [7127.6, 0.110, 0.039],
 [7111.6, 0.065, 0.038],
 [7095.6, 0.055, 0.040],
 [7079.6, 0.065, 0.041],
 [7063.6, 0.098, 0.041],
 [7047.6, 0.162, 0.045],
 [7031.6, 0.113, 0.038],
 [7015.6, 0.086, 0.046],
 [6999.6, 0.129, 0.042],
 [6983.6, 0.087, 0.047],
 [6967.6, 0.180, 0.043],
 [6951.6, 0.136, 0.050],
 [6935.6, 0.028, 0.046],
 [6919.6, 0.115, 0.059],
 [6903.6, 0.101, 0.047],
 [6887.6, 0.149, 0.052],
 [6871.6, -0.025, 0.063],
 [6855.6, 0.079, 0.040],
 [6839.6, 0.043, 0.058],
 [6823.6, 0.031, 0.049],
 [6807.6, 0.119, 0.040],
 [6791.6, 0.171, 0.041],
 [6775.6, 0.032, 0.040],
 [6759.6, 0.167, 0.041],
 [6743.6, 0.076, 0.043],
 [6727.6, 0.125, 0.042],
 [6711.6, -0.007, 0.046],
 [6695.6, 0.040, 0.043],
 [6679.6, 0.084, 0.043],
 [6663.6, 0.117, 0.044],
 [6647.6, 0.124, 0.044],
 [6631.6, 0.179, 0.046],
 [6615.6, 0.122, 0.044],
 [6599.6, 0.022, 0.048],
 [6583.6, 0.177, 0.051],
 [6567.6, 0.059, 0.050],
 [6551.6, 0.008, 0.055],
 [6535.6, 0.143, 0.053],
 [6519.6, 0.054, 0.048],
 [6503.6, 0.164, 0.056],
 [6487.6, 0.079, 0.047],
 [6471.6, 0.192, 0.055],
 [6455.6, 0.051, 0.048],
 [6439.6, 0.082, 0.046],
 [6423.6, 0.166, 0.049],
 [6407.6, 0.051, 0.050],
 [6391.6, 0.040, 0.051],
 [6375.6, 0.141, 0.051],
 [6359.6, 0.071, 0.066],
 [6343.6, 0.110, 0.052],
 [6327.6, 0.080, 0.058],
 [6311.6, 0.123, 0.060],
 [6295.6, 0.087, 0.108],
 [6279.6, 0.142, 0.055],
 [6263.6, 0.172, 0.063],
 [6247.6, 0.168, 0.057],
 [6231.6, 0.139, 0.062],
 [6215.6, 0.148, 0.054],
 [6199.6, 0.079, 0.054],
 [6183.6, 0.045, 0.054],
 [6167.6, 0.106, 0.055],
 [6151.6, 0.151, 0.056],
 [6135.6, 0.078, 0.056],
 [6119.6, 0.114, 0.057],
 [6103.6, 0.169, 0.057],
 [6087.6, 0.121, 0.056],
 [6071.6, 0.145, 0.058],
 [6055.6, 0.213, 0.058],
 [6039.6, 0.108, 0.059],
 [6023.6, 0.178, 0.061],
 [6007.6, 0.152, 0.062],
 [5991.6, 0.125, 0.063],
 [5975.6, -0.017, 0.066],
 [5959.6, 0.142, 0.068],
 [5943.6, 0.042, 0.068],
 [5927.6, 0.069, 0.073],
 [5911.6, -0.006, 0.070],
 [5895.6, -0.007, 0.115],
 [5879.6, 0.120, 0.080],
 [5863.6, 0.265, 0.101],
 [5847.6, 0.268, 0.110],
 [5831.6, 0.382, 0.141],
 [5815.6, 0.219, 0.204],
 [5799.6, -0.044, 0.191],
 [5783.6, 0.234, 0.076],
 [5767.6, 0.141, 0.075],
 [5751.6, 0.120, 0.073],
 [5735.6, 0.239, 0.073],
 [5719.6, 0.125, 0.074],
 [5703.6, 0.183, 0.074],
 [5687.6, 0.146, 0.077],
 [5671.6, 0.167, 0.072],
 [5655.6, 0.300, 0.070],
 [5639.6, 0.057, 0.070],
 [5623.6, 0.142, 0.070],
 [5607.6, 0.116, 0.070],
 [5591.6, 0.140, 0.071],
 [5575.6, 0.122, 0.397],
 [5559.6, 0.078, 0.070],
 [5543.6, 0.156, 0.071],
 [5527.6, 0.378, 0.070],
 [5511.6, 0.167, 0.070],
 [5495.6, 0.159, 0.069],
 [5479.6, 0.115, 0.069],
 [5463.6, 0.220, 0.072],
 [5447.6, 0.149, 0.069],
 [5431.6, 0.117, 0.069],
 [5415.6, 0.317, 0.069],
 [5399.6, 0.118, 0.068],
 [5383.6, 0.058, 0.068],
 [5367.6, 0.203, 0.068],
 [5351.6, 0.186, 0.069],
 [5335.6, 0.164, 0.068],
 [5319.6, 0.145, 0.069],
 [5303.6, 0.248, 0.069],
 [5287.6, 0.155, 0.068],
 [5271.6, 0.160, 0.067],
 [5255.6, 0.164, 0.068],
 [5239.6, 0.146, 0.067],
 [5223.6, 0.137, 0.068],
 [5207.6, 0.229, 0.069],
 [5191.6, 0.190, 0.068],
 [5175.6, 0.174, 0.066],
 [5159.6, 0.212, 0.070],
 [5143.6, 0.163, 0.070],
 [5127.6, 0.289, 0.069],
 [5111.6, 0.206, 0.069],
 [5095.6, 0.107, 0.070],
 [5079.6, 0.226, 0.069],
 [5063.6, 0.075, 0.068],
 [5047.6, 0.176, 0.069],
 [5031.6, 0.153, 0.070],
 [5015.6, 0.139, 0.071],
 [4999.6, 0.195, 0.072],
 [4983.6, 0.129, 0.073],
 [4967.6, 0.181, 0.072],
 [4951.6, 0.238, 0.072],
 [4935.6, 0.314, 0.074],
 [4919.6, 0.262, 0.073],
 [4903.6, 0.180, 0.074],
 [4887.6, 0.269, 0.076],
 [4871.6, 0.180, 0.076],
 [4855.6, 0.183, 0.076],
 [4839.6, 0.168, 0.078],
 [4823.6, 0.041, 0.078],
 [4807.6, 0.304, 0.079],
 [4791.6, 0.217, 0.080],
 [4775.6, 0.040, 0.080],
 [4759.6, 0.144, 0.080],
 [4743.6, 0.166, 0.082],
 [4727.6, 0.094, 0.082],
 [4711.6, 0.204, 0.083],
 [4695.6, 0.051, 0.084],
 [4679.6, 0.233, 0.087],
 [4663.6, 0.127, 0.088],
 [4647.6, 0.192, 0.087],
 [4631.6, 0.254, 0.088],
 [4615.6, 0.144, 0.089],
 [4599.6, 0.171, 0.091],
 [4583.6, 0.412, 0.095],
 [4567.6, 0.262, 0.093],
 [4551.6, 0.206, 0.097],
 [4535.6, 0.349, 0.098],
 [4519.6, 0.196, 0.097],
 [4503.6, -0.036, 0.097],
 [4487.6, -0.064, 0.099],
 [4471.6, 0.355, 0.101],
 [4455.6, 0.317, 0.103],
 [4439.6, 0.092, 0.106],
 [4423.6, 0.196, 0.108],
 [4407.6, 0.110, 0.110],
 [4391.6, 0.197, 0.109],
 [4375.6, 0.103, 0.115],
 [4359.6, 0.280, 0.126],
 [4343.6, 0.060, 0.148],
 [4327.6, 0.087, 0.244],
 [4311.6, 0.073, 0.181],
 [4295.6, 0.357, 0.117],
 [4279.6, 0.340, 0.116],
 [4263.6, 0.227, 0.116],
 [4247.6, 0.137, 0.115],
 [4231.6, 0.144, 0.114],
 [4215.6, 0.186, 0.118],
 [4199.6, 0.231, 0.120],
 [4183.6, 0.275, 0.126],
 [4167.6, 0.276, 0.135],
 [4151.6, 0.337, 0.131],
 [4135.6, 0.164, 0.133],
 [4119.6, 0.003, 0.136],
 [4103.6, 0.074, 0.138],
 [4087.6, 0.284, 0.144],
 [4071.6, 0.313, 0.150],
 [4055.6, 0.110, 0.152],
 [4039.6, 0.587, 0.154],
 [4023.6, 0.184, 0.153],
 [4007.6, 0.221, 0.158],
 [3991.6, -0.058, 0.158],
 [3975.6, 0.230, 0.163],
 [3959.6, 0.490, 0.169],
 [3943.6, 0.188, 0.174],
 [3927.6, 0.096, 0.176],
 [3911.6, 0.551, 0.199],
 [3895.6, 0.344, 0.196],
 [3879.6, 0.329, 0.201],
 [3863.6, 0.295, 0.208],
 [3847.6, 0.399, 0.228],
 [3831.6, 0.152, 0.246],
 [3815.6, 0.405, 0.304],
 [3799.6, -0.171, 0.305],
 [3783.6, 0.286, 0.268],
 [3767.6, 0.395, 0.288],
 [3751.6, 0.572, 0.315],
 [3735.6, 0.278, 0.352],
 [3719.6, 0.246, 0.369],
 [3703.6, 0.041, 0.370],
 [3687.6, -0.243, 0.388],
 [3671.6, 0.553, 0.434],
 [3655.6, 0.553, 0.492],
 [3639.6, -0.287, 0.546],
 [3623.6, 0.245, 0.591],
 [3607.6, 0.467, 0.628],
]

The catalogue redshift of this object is 1.016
